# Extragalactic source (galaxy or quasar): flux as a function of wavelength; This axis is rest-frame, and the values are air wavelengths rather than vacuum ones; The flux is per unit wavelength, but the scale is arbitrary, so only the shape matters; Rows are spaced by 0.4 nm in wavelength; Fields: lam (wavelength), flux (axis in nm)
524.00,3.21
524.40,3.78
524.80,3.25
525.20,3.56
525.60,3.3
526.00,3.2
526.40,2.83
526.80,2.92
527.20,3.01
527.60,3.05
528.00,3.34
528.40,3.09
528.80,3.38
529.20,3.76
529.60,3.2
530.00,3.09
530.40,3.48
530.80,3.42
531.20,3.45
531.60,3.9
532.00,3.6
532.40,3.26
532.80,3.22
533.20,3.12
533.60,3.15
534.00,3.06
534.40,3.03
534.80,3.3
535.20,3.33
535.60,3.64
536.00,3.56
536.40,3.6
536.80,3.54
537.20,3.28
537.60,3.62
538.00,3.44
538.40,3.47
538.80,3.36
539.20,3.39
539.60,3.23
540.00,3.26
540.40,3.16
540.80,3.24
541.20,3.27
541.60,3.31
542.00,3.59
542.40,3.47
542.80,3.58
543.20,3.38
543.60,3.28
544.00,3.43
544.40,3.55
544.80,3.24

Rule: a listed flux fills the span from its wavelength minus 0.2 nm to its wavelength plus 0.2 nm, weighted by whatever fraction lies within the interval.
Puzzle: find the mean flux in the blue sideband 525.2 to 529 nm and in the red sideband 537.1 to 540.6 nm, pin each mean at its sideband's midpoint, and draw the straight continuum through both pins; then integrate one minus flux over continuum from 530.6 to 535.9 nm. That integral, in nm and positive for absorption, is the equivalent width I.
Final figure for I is -0.149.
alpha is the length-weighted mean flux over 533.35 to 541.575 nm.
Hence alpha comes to 3.34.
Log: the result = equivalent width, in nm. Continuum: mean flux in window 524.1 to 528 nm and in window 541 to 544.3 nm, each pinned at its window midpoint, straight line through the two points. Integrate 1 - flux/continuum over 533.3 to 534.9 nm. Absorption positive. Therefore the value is 0.09 nm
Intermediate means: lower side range 3.22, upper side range 3.42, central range 3.12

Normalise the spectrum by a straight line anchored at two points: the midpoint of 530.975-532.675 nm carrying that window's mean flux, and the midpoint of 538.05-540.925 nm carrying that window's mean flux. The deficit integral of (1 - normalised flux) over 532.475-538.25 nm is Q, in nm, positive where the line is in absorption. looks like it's 0.14 nm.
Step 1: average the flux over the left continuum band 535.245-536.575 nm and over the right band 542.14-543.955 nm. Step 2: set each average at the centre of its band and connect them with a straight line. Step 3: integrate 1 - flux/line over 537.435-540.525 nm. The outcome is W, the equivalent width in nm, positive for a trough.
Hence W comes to 0.13 nm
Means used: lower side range 3.57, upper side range 3.43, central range 3.37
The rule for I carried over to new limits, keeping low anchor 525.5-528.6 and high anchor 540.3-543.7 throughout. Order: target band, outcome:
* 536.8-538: -0.065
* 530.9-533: -0.201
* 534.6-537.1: -0.178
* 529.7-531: -0.070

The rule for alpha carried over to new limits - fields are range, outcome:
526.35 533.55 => 3.29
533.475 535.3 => 3.17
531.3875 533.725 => 3.38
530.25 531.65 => 3.53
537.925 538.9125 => 3.43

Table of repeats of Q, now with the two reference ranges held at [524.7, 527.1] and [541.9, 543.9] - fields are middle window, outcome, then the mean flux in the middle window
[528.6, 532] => -0.24 nm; 3.47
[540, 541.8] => 0.09 nm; 3.25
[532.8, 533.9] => 0.05 nm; 3.14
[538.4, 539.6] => 0.01 nm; 3.37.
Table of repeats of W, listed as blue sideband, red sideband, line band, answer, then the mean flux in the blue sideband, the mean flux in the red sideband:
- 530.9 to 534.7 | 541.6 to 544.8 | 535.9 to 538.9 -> -0.10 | 3.31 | 3.44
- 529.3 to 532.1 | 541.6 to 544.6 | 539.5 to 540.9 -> 0.10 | 3.45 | 3.46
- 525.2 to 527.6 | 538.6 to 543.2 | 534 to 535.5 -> 0.01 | 3.09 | 3.35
